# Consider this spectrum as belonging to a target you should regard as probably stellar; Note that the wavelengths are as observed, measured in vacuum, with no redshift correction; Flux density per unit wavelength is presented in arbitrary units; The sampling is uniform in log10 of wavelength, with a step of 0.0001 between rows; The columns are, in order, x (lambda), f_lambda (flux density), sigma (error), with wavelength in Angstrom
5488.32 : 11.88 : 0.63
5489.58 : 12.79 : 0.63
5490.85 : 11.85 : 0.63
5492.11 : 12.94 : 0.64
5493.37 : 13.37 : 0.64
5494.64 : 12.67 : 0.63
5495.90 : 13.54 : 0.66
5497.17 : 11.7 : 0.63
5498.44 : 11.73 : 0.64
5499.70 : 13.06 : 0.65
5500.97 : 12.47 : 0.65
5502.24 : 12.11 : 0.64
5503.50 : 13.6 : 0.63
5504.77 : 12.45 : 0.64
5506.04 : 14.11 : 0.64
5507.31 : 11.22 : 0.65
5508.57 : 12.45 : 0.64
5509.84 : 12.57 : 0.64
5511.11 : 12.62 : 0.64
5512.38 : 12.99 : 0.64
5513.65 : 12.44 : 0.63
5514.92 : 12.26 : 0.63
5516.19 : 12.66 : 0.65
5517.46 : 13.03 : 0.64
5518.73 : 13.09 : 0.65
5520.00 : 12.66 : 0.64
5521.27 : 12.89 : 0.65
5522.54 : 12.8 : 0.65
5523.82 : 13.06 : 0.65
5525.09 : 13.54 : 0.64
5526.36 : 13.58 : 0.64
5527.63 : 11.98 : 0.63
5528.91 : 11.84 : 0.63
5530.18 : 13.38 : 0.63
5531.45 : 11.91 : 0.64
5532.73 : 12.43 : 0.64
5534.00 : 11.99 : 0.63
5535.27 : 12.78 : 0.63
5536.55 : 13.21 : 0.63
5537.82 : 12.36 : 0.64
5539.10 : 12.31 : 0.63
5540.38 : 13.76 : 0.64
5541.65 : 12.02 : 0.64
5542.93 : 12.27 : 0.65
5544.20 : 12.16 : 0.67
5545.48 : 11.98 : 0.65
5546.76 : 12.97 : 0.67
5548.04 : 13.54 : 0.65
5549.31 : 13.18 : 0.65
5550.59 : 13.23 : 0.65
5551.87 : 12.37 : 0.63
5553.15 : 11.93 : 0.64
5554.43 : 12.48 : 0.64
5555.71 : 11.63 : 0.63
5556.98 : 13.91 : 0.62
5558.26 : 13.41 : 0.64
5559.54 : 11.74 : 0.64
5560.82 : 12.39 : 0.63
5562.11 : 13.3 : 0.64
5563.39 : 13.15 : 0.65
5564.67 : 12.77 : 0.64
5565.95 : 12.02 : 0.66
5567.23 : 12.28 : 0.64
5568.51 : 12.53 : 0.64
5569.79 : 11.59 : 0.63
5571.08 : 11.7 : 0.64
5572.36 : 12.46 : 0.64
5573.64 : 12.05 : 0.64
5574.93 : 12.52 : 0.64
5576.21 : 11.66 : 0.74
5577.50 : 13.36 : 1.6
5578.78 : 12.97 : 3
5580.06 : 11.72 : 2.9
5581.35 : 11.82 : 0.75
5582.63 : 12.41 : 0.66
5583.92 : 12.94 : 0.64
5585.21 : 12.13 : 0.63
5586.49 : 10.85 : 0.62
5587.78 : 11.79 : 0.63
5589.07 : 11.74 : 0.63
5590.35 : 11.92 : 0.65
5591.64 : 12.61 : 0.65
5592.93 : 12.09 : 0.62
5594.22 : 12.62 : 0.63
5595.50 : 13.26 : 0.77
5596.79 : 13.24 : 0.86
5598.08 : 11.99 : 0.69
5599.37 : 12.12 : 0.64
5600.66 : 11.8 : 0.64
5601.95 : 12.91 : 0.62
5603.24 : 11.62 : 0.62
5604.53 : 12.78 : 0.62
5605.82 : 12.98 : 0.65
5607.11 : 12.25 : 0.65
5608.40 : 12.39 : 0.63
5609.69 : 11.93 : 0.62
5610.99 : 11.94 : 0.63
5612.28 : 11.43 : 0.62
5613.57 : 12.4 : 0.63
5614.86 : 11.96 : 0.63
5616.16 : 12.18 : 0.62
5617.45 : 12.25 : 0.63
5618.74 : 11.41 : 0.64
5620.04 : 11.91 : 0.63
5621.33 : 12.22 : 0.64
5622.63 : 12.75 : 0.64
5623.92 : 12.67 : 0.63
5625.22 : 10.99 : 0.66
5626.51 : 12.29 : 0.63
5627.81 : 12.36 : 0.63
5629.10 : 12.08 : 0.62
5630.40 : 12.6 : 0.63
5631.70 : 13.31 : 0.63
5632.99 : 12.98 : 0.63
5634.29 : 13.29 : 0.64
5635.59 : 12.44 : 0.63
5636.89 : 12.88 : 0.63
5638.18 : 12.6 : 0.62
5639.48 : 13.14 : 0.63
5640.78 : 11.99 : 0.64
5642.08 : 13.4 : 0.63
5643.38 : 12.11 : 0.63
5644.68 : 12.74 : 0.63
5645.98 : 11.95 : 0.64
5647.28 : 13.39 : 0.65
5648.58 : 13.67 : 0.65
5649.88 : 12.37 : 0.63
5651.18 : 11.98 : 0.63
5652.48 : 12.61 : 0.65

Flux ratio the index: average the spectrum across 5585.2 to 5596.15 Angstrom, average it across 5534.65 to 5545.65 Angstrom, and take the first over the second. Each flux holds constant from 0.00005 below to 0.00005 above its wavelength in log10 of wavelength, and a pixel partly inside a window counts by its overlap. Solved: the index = 0.97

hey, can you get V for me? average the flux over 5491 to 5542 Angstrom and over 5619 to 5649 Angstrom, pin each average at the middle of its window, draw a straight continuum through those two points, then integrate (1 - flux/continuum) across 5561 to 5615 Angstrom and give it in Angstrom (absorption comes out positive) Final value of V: 1.4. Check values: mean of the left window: 12.7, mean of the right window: 12.6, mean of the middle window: 12.3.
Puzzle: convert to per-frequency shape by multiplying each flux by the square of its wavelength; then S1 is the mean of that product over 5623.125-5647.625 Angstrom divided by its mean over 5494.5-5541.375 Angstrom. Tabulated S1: 1.04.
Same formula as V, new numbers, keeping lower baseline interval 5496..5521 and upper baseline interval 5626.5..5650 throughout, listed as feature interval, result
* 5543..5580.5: 0.43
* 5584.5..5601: 0.67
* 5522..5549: -0.06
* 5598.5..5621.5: 1.04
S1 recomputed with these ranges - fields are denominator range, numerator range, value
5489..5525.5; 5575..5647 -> 1.01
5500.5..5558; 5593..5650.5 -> 1.01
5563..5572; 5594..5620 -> 1.01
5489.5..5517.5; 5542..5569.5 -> 1.02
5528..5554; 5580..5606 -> 0.99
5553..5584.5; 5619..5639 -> 1.02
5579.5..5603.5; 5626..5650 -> 1.06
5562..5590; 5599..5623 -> 1.01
